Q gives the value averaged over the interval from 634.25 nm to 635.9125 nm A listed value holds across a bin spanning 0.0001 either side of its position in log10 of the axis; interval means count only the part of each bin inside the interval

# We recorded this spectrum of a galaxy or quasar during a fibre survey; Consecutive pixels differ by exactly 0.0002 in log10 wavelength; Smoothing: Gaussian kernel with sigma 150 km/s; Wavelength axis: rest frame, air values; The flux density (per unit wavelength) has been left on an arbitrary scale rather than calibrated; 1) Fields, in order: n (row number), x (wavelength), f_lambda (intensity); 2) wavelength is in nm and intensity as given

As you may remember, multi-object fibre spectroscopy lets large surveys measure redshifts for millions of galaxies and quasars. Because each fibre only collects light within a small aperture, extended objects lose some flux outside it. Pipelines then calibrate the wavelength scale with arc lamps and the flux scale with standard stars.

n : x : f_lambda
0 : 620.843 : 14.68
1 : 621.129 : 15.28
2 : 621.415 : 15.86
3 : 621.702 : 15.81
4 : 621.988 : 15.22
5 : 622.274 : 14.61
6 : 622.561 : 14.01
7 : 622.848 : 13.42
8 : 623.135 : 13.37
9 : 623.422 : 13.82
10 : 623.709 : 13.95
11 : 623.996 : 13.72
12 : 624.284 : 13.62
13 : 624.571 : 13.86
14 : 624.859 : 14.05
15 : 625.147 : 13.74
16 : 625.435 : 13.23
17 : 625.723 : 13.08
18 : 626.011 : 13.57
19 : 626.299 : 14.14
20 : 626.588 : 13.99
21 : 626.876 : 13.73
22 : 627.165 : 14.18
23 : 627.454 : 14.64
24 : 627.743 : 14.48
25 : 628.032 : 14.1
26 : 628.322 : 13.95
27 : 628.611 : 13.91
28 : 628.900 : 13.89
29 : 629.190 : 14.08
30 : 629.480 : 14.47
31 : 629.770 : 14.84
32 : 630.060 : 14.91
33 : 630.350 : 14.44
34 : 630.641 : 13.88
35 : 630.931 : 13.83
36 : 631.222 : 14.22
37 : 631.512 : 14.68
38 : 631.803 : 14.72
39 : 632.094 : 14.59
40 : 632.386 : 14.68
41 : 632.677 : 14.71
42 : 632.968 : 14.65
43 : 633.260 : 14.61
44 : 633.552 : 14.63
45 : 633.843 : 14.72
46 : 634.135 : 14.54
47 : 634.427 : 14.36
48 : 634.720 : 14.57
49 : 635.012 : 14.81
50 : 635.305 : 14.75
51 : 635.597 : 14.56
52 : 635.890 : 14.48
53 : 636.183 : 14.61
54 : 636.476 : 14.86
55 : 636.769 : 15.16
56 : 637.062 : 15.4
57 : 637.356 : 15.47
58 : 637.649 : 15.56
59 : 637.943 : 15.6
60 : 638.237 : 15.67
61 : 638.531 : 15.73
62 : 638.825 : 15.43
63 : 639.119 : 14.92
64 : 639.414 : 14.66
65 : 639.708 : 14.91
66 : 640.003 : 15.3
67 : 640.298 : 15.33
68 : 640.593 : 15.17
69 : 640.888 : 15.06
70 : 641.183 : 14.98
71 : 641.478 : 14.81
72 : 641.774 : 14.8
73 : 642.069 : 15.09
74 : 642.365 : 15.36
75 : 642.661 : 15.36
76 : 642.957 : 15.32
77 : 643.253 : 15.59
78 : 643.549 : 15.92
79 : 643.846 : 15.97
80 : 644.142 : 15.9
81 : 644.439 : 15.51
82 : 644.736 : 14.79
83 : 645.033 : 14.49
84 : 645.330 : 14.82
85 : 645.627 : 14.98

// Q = 14.6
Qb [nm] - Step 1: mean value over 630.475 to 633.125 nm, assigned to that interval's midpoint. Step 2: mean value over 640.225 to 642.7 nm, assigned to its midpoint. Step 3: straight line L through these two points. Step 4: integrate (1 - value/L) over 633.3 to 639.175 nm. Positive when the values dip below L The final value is -0.10 nm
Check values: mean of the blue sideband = 14.4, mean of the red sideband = 15.1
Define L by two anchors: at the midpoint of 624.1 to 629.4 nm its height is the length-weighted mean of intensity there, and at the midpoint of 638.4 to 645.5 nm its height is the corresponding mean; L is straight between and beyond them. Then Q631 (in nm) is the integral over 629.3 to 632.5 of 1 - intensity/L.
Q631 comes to -0.046 nm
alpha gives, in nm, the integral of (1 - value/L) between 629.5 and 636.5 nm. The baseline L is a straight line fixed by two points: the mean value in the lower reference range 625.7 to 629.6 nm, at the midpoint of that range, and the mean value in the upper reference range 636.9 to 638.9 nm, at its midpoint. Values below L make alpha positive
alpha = 0.12 nm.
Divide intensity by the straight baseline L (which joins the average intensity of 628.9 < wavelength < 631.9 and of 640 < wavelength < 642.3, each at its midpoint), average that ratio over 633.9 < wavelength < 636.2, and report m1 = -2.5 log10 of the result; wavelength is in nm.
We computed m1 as 0.007 mag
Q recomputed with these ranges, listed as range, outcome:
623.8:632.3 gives 14.1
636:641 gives 15.2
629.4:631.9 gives 14.4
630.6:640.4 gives 14.9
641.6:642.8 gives 15.1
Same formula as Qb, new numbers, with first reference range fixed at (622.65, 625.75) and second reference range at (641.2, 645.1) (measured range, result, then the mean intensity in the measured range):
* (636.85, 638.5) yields -0.08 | 15.5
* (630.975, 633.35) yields -0.04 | 14.6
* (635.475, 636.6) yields 0.00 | 14.6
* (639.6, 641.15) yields -0.01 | 15.1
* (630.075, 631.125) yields 0.00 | 14.2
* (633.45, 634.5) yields 0.00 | 14.6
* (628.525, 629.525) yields 0.00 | 14.1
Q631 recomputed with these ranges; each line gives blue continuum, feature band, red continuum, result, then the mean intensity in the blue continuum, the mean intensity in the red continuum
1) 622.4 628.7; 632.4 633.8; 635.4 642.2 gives -0.009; 13.8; 15.1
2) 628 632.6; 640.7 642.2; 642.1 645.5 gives 0.022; 14.3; 15.4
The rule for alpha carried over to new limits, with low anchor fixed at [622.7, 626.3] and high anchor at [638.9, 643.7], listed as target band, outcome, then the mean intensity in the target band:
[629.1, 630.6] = -0.04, 14.5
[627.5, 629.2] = -0.01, 14.1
